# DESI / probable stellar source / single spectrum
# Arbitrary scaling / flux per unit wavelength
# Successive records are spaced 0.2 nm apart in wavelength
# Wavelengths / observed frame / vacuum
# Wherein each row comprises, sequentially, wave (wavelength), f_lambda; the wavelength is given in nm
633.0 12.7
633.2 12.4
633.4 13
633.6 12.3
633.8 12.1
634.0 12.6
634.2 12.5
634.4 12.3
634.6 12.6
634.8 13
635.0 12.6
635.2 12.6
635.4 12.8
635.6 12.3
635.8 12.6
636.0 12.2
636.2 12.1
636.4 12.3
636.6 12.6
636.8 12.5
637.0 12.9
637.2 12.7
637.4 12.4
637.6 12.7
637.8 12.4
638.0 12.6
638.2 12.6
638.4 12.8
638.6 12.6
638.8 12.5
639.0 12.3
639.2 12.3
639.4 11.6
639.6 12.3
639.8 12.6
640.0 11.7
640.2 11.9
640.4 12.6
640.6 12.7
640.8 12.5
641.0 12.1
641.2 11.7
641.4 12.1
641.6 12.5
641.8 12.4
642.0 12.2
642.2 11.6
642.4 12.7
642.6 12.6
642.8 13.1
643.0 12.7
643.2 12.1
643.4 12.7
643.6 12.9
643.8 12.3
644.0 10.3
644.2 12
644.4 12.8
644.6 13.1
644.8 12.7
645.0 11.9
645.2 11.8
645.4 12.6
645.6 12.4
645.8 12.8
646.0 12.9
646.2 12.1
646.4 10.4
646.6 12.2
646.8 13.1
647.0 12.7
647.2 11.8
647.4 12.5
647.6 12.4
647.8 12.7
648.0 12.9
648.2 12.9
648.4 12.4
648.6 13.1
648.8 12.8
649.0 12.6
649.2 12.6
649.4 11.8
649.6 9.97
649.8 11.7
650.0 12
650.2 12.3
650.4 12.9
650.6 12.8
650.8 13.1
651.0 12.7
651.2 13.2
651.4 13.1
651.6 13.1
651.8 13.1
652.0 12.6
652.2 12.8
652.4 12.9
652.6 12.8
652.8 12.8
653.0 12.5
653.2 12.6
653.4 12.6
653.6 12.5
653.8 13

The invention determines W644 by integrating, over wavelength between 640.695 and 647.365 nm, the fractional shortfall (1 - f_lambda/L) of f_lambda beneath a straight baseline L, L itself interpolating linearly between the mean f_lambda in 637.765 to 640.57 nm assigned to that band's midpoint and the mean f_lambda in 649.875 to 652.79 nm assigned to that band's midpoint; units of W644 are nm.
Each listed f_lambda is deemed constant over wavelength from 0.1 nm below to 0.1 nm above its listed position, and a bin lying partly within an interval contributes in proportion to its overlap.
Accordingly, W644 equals 0.12 nm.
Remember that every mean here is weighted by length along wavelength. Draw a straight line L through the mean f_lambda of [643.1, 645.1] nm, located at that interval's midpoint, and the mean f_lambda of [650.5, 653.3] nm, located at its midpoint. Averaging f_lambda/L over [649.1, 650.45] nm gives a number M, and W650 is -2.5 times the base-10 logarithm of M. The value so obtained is 0.07 mag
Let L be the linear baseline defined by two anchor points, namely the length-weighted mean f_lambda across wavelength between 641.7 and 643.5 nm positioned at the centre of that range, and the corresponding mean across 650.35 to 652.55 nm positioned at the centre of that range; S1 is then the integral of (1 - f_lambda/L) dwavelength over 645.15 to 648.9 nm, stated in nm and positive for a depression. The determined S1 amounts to 0.07 nm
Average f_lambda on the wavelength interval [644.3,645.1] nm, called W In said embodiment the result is 12.6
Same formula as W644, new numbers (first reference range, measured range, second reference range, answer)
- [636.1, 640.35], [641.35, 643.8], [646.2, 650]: -0.03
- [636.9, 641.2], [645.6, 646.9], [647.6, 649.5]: 0.03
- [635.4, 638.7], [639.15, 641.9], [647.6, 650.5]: 0.06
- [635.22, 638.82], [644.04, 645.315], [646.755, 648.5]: 0.03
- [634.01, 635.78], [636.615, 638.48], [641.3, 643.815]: -0.01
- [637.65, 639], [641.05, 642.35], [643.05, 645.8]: 0.03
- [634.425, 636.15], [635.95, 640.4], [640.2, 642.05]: 0.01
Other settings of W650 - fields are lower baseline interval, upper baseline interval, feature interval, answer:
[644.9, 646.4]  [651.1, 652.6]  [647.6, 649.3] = -0.01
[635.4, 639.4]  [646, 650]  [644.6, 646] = -0.01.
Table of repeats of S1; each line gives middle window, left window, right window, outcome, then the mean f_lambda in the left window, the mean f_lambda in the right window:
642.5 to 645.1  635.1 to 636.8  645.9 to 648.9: 0.01 nm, 12.4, 12.5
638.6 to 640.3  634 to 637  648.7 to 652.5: 0.05 nm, 12.5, 12.5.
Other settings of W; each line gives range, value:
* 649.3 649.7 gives 10.9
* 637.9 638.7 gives 12.7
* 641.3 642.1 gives 12.3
